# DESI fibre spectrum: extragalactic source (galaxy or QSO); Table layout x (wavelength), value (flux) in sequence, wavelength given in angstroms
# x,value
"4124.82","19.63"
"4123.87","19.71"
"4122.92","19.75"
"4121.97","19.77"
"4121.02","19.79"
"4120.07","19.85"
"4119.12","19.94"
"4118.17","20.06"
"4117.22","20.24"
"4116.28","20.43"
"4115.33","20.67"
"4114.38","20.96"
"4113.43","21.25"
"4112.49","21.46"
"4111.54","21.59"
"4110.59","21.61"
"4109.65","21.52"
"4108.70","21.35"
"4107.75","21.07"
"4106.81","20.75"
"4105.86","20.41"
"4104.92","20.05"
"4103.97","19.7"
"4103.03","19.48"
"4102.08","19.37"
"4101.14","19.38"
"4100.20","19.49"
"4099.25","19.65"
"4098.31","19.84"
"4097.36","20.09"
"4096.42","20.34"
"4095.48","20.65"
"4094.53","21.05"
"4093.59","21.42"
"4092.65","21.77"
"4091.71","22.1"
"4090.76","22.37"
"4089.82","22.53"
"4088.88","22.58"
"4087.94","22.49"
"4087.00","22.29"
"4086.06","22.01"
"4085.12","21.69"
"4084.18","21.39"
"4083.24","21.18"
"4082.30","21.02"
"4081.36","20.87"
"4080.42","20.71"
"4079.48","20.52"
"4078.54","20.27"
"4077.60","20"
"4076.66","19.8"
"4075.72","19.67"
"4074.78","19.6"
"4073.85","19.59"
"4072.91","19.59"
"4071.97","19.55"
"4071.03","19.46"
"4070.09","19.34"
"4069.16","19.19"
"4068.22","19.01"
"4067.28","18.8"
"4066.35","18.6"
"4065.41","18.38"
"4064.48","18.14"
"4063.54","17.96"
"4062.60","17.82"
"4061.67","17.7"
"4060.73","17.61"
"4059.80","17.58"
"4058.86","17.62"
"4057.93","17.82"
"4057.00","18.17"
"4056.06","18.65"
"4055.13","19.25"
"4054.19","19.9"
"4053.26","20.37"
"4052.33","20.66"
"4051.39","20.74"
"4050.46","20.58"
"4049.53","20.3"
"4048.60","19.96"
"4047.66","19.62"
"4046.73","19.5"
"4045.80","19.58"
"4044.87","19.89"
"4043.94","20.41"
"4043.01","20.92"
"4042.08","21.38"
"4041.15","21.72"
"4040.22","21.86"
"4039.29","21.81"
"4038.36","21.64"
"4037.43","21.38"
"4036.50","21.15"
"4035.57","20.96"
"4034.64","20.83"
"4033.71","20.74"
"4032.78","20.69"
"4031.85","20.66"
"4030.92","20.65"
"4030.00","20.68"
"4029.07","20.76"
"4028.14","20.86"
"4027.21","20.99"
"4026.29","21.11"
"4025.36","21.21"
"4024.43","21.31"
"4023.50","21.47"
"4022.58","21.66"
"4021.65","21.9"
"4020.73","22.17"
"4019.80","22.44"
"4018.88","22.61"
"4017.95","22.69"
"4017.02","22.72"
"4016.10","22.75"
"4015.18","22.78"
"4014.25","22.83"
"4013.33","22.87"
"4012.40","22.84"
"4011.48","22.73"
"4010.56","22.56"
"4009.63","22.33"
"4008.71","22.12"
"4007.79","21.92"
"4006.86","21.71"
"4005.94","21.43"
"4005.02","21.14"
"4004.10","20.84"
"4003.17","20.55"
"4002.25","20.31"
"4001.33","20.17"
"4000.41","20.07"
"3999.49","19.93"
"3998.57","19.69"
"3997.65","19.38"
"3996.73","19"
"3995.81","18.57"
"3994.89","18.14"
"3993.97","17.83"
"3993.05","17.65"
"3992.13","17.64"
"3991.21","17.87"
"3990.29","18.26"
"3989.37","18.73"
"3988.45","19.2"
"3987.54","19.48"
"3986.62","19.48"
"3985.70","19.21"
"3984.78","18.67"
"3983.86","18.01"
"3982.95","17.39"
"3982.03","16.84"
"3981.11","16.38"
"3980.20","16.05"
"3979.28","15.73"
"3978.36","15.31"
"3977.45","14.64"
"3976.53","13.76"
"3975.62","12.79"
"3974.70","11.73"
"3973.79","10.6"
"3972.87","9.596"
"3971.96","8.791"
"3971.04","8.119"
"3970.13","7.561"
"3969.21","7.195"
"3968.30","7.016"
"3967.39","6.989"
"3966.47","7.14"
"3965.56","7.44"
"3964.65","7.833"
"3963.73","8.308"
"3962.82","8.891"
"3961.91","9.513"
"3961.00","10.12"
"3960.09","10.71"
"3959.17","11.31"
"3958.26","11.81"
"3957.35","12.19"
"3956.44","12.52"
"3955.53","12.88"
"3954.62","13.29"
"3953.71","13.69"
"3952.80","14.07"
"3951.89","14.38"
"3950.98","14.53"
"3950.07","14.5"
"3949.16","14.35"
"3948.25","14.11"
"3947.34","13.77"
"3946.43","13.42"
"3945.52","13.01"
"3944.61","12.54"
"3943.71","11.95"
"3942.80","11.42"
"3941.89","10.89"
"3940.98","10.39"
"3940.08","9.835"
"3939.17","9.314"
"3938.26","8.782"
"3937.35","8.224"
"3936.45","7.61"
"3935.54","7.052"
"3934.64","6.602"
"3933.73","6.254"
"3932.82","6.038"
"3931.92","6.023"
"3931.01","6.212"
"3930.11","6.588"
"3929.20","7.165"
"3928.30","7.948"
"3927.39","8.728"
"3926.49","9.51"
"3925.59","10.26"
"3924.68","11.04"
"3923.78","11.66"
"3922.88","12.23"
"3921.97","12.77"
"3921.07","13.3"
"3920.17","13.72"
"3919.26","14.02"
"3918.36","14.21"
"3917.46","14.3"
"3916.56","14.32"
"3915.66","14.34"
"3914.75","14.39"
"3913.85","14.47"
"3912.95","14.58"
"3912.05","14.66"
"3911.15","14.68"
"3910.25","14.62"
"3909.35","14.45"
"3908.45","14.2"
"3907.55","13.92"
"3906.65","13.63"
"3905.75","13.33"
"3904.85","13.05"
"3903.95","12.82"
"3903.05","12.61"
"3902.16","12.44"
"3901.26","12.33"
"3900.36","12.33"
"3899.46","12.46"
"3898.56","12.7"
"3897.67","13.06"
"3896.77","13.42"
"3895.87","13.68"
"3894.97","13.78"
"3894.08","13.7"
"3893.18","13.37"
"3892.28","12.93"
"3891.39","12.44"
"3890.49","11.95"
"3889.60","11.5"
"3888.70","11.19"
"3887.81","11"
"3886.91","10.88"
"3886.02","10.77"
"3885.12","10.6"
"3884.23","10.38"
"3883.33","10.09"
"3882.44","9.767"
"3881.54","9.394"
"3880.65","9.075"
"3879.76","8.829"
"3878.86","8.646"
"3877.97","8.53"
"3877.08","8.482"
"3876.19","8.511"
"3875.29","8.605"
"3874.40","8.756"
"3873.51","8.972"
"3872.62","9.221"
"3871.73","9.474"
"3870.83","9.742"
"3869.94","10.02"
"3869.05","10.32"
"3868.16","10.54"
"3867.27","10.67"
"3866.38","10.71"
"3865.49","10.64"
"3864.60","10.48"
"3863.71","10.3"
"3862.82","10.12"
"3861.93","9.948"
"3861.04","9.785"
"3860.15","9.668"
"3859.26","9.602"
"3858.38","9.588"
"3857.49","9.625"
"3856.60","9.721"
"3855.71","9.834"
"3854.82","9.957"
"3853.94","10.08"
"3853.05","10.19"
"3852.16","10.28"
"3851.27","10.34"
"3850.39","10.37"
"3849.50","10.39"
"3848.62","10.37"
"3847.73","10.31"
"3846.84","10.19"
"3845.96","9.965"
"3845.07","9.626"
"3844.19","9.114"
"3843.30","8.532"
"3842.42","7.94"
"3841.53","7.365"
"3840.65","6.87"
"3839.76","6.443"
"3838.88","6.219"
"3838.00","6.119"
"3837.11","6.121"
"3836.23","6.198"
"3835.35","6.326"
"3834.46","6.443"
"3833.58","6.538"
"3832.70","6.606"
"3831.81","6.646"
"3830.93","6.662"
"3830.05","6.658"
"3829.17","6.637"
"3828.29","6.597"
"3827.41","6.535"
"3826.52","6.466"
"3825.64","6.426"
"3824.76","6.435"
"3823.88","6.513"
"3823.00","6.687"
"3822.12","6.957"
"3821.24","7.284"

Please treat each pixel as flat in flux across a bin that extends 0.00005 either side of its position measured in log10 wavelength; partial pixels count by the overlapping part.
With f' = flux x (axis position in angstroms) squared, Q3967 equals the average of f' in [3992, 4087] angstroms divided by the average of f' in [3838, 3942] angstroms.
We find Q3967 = 2.1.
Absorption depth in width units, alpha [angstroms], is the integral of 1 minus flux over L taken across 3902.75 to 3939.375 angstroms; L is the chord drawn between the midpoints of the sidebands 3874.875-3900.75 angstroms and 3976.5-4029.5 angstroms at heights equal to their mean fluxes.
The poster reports 5.8 angstroms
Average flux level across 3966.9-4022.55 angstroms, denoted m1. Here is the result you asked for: 18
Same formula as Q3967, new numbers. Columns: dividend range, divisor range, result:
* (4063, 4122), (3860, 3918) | 1.94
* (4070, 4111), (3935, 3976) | 2.07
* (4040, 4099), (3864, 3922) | 1.84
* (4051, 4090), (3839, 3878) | 2.31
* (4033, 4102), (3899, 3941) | 1.92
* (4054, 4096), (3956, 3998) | 1.52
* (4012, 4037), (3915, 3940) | 2.28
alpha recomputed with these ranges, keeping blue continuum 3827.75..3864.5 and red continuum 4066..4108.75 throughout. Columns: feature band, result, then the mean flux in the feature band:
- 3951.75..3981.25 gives 7.0 angstroms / 11.1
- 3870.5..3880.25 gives 1.1 angstroms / 8.88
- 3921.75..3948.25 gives 6.9 angstroms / 9.61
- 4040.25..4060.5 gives -1.2 angstroms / 19.8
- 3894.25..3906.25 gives -1.8 angstroms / 12.9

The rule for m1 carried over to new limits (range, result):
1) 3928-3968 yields 10.3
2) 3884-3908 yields 12.5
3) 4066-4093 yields 20.6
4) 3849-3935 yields 11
